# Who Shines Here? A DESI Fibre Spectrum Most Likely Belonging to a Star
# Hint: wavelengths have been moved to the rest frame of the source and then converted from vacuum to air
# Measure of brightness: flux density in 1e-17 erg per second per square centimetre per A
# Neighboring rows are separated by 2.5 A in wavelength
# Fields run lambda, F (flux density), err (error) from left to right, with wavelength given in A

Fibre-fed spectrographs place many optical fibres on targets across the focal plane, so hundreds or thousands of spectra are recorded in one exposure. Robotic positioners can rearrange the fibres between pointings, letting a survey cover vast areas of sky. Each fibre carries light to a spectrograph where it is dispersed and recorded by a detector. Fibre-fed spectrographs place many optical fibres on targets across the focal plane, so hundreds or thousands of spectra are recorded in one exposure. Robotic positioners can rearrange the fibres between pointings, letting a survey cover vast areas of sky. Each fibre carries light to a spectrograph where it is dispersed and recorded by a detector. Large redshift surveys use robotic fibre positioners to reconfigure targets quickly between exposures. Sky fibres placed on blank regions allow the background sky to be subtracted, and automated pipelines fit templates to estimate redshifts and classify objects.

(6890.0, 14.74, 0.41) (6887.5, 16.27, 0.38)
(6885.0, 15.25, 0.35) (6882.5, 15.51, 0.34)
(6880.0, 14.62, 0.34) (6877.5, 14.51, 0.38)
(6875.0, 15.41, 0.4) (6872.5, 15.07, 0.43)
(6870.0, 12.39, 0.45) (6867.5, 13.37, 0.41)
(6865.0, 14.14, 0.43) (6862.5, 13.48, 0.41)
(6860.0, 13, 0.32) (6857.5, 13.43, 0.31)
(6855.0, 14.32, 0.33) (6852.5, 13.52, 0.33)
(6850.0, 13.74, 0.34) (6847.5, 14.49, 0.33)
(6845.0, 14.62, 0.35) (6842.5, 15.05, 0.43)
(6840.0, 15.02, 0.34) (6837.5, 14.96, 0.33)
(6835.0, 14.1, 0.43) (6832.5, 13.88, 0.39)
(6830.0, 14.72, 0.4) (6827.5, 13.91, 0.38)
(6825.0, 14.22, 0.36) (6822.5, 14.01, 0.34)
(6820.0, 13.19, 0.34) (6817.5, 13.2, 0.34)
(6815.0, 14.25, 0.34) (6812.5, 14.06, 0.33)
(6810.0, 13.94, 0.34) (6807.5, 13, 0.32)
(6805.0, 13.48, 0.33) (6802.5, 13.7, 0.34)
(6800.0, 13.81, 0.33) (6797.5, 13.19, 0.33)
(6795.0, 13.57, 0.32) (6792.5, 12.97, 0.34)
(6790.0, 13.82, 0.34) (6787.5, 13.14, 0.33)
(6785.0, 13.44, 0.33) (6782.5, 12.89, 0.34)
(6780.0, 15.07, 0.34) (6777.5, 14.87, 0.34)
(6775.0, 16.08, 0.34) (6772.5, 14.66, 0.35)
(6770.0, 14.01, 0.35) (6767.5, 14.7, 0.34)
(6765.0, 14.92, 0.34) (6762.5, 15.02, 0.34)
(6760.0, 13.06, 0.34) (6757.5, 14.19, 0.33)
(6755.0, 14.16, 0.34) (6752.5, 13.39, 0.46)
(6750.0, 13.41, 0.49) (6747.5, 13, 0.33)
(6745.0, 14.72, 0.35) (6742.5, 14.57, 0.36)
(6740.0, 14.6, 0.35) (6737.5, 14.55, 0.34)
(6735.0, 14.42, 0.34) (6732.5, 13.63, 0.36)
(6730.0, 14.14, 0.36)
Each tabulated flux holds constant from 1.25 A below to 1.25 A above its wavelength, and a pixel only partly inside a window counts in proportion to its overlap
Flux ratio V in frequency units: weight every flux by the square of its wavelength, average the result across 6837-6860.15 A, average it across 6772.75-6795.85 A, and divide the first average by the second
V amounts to 1.0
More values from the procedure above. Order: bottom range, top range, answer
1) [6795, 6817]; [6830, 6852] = 1.07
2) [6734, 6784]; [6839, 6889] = 1.03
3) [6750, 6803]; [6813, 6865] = 1.02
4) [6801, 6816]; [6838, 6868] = 1.04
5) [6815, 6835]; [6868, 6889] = 1.08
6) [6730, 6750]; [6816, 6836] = 1.01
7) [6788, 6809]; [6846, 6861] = 1.04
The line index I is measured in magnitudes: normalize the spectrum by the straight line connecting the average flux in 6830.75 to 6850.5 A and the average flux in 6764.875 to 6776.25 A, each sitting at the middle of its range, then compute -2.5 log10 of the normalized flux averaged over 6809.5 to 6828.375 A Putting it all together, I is 0.06 mag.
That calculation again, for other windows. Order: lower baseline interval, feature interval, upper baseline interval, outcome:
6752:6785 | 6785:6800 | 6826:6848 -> 0.081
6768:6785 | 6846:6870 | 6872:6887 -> 0.101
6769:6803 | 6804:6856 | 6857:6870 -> -0.036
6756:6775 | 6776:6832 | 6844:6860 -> 0.037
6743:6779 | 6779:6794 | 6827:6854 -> 0.062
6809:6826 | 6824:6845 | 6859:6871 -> -0.066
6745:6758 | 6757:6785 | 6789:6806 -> -0.065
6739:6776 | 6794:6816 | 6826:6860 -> 0.047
